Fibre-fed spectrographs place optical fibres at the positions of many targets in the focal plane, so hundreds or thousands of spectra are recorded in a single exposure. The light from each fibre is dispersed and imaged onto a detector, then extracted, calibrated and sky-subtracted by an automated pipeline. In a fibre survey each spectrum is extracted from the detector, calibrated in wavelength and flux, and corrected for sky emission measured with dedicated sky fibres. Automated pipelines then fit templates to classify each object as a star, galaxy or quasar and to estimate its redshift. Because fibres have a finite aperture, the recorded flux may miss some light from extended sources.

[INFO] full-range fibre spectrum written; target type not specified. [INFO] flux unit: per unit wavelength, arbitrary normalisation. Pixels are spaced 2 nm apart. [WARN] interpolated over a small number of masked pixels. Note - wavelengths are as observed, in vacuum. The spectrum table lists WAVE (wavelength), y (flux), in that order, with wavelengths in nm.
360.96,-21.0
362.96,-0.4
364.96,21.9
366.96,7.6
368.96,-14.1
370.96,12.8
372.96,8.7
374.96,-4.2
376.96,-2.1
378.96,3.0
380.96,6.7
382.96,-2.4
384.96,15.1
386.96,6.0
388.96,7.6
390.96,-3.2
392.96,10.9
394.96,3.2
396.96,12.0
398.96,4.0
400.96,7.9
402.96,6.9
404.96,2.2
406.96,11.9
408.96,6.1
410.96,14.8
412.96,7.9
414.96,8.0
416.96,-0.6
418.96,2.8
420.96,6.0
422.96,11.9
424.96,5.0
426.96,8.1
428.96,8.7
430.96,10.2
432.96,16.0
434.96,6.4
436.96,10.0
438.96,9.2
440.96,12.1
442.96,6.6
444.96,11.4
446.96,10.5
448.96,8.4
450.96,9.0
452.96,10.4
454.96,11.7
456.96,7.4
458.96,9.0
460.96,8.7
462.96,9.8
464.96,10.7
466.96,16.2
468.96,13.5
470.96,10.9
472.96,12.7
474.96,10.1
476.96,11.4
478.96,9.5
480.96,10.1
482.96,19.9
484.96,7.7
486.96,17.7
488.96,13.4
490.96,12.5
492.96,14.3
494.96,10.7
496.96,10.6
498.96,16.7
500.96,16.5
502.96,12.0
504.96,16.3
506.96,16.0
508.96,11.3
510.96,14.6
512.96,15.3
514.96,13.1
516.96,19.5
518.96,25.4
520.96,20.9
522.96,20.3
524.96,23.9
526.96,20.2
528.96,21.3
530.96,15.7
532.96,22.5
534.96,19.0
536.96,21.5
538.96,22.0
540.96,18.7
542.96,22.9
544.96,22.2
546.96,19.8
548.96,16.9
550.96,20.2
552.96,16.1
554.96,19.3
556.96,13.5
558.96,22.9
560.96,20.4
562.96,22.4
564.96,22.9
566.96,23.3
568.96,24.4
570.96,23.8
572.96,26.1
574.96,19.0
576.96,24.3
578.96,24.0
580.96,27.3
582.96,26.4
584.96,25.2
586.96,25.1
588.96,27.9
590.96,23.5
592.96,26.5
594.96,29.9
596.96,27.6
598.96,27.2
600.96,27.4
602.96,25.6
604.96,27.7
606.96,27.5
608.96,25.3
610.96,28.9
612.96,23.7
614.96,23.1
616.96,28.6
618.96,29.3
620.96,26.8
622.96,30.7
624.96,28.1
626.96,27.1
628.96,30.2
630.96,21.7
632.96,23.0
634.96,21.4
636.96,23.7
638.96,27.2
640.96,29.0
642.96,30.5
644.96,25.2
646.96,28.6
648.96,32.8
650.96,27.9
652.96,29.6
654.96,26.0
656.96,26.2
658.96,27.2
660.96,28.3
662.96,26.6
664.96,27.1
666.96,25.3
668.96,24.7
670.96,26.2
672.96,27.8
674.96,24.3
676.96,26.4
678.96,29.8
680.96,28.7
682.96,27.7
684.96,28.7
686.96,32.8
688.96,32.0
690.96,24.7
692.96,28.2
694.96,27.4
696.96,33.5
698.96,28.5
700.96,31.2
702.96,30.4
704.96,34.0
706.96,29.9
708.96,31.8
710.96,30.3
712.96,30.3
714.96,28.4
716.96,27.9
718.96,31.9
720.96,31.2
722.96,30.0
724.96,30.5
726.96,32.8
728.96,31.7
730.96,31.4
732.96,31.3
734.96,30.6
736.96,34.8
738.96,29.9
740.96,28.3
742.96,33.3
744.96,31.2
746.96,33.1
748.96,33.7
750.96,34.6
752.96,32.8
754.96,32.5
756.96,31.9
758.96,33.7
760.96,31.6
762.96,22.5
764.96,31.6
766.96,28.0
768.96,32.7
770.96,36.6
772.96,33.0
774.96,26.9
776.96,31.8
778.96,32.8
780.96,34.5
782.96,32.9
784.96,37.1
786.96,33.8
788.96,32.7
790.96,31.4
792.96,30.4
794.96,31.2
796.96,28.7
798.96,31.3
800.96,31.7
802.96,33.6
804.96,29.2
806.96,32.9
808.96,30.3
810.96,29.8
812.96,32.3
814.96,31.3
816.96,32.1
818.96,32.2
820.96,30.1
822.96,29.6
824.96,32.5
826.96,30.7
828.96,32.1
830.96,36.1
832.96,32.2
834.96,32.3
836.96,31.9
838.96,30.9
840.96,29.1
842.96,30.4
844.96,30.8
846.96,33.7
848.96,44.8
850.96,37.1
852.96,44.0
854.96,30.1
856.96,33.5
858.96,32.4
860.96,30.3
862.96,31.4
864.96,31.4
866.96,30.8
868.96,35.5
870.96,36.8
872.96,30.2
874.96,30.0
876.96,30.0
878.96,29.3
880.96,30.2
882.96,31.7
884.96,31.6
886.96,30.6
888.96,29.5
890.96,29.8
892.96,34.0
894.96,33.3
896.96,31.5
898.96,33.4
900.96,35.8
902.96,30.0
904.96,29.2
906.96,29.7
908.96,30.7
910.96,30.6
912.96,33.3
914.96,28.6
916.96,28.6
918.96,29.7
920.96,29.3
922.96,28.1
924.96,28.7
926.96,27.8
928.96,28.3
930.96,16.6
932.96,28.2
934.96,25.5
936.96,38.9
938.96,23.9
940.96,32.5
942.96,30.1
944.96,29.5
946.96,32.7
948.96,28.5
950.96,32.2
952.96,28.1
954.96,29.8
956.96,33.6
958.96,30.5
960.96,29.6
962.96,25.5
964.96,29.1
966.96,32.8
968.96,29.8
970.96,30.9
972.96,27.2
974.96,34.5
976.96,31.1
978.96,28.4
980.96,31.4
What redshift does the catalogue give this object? 0.294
